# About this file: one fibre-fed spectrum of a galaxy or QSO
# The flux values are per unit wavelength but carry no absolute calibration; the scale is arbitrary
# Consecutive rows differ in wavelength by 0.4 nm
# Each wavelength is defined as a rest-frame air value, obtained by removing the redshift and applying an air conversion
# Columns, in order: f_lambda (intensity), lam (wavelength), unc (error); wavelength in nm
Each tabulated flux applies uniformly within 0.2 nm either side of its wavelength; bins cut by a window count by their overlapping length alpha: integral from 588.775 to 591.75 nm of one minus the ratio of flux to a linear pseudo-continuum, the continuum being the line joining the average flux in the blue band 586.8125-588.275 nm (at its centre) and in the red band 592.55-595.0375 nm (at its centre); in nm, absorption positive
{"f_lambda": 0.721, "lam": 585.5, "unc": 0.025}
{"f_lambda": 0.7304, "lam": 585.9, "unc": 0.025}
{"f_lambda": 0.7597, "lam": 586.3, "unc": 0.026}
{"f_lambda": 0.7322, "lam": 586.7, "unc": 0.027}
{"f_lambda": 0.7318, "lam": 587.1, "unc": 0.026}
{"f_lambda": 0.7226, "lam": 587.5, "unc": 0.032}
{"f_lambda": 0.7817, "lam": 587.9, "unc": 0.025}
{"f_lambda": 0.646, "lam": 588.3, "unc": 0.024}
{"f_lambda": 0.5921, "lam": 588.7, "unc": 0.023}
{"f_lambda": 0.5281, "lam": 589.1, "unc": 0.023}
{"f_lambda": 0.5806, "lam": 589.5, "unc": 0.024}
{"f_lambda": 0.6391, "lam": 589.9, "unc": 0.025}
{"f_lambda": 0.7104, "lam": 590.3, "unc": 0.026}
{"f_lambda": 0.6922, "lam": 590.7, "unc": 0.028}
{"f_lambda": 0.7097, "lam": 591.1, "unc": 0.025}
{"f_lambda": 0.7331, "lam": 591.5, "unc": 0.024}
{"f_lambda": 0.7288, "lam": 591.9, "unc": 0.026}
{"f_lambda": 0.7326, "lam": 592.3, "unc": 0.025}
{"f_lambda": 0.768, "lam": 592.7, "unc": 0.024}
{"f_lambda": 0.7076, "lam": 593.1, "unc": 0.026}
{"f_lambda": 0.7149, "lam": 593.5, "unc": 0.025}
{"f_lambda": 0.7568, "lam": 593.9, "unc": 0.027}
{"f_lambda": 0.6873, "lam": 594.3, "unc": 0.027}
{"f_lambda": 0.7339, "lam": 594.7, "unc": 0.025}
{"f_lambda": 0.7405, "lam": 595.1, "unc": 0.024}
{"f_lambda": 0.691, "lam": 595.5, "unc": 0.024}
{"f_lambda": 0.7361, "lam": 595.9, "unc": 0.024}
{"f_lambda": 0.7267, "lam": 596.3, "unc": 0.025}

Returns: 0.31 nm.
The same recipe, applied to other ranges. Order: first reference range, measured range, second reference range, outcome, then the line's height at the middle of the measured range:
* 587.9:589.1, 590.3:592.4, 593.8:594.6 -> -0.133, 0.675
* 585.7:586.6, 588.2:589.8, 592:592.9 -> 0.342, 0.746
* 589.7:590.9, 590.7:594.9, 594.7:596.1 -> -0.143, 0.702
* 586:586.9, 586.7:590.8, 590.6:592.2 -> 0.377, 0.732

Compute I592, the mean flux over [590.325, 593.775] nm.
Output 0.723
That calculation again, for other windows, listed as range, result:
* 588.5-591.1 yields 0.63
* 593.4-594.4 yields 0.723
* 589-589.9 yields 0.576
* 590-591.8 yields 0.708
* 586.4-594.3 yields 0.696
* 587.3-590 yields 0.642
